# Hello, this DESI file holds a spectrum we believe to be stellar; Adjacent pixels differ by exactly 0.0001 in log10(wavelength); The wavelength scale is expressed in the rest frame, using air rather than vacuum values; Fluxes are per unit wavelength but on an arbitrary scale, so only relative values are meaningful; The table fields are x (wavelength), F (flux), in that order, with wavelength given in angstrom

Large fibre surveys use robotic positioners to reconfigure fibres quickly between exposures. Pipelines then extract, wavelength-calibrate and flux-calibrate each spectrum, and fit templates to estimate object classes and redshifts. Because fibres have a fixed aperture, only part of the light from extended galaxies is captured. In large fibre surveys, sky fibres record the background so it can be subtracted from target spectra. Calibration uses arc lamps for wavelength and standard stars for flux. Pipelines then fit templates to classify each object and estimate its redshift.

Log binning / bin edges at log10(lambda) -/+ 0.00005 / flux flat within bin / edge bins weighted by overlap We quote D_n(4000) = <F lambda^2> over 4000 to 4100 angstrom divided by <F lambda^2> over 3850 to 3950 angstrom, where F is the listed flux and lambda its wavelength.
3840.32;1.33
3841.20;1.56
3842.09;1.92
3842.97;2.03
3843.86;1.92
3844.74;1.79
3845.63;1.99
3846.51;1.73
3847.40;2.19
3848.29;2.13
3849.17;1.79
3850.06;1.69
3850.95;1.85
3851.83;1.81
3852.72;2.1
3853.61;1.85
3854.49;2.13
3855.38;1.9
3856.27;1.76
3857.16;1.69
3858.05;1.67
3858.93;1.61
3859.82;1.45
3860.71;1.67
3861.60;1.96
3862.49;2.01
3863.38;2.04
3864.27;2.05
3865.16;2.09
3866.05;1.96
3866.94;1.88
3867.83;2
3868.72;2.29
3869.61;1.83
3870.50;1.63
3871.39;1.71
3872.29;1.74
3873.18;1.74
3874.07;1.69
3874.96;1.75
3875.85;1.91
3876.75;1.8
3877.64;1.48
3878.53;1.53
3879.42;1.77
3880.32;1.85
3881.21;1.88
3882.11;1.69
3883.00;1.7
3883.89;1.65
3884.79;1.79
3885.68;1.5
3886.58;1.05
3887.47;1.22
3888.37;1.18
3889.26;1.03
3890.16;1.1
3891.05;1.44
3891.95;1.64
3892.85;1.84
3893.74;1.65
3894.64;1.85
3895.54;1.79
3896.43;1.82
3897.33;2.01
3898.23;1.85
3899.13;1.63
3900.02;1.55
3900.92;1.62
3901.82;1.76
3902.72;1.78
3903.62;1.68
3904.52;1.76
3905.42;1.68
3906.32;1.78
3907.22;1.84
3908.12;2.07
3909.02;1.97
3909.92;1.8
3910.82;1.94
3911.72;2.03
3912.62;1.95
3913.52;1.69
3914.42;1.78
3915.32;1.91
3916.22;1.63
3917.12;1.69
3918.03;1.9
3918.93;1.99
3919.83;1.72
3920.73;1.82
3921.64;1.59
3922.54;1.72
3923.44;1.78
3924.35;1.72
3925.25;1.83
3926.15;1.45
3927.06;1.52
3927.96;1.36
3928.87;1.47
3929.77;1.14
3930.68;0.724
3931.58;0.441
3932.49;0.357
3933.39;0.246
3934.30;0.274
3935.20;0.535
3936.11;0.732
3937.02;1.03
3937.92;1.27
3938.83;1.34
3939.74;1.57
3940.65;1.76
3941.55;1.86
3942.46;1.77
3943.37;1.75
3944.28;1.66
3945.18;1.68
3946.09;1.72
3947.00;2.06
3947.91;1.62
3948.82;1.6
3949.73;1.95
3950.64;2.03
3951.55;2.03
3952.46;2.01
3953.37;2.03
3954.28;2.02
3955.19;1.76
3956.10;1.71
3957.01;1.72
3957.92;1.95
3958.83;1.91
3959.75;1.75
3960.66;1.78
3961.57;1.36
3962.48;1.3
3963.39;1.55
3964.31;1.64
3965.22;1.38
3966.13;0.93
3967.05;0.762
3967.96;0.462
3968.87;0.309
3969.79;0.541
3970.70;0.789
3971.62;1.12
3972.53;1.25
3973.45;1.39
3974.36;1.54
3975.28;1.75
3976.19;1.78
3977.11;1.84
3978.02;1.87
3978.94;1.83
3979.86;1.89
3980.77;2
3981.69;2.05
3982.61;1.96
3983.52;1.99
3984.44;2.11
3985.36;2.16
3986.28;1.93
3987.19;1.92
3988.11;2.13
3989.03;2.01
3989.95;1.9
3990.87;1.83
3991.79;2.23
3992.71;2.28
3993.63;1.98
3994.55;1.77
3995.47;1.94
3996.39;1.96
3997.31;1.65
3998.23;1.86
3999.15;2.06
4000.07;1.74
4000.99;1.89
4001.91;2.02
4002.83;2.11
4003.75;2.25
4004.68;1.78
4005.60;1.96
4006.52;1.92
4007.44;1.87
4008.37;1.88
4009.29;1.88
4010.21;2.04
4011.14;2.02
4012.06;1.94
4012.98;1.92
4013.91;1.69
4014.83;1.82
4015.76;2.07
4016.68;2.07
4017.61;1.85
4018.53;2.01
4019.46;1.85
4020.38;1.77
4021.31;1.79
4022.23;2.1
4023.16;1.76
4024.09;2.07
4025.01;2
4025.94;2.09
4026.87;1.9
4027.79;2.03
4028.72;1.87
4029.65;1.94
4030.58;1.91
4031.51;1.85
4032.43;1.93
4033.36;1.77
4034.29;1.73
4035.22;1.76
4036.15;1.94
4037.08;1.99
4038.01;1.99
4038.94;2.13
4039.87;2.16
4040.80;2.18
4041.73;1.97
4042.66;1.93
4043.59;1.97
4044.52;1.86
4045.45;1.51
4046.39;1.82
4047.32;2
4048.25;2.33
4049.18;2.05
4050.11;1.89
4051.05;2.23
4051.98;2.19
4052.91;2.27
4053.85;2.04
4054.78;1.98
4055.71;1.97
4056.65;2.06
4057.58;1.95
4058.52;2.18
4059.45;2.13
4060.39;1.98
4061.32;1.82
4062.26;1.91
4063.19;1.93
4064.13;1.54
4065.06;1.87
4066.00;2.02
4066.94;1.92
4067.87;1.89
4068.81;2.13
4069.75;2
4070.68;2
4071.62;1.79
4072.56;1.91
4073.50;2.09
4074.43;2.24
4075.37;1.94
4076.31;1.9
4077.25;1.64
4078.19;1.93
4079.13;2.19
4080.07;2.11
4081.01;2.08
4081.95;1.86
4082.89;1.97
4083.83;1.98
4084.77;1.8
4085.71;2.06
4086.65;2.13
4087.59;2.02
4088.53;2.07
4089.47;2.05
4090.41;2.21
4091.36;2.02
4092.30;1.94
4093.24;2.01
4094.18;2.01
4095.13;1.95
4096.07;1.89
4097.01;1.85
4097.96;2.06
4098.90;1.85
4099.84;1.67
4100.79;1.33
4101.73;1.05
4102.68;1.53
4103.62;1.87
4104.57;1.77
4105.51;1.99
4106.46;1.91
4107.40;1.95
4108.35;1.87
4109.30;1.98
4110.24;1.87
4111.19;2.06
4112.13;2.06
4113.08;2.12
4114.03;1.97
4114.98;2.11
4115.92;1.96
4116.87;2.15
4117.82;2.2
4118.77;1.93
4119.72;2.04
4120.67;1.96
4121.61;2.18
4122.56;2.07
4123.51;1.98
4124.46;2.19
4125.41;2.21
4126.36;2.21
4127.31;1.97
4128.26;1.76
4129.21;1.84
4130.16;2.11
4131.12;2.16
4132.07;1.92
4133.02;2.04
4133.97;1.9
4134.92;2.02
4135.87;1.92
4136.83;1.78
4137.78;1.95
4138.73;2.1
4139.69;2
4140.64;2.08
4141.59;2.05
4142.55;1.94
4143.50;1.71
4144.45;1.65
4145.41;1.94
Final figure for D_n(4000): 1.29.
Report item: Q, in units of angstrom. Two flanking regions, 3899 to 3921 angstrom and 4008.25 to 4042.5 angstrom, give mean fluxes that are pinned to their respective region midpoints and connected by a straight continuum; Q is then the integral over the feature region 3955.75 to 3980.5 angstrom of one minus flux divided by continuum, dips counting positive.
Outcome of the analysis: 6.03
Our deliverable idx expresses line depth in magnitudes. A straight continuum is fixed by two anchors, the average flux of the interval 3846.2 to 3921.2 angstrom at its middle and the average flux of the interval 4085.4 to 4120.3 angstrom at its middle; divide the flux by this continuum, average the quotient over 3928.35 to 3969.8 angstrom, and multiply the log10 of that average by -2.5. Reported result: 0.29 mag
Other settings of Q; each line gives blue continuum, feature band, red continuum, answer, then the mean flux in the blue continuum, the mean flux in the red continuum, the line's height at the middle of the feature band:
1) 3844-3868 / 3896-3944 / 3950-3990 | 5.6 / 1.88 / 1.64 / 1.74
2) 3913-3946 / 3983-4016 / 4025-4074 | -4.2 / 1.41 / 1.97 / 1.74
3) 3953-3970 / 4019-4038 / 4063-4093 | -1.8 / 1.42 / 1.98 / 1.74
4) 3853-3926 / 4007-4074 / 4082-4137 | -2.2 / 1.75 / 1.96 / 1.89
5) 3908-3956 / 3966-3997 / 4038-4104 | 0.9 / 1.57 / 1.95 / 1.71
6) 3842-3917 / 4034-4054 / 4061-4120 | -1.0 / 1.77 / 1.94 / 1.9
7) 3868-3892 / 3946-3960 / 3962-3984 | -4.0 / 1.62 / 1.41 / 1.46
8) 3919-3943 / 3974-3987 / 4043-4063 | -2.7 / 1.28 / 2.01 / 1.58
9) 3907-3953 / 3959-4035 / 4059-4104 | -2.5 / 1.55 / 1.92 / 1.72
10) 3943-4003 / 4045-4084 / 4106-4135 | -1.5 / 1.72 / 2.02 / 1.91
